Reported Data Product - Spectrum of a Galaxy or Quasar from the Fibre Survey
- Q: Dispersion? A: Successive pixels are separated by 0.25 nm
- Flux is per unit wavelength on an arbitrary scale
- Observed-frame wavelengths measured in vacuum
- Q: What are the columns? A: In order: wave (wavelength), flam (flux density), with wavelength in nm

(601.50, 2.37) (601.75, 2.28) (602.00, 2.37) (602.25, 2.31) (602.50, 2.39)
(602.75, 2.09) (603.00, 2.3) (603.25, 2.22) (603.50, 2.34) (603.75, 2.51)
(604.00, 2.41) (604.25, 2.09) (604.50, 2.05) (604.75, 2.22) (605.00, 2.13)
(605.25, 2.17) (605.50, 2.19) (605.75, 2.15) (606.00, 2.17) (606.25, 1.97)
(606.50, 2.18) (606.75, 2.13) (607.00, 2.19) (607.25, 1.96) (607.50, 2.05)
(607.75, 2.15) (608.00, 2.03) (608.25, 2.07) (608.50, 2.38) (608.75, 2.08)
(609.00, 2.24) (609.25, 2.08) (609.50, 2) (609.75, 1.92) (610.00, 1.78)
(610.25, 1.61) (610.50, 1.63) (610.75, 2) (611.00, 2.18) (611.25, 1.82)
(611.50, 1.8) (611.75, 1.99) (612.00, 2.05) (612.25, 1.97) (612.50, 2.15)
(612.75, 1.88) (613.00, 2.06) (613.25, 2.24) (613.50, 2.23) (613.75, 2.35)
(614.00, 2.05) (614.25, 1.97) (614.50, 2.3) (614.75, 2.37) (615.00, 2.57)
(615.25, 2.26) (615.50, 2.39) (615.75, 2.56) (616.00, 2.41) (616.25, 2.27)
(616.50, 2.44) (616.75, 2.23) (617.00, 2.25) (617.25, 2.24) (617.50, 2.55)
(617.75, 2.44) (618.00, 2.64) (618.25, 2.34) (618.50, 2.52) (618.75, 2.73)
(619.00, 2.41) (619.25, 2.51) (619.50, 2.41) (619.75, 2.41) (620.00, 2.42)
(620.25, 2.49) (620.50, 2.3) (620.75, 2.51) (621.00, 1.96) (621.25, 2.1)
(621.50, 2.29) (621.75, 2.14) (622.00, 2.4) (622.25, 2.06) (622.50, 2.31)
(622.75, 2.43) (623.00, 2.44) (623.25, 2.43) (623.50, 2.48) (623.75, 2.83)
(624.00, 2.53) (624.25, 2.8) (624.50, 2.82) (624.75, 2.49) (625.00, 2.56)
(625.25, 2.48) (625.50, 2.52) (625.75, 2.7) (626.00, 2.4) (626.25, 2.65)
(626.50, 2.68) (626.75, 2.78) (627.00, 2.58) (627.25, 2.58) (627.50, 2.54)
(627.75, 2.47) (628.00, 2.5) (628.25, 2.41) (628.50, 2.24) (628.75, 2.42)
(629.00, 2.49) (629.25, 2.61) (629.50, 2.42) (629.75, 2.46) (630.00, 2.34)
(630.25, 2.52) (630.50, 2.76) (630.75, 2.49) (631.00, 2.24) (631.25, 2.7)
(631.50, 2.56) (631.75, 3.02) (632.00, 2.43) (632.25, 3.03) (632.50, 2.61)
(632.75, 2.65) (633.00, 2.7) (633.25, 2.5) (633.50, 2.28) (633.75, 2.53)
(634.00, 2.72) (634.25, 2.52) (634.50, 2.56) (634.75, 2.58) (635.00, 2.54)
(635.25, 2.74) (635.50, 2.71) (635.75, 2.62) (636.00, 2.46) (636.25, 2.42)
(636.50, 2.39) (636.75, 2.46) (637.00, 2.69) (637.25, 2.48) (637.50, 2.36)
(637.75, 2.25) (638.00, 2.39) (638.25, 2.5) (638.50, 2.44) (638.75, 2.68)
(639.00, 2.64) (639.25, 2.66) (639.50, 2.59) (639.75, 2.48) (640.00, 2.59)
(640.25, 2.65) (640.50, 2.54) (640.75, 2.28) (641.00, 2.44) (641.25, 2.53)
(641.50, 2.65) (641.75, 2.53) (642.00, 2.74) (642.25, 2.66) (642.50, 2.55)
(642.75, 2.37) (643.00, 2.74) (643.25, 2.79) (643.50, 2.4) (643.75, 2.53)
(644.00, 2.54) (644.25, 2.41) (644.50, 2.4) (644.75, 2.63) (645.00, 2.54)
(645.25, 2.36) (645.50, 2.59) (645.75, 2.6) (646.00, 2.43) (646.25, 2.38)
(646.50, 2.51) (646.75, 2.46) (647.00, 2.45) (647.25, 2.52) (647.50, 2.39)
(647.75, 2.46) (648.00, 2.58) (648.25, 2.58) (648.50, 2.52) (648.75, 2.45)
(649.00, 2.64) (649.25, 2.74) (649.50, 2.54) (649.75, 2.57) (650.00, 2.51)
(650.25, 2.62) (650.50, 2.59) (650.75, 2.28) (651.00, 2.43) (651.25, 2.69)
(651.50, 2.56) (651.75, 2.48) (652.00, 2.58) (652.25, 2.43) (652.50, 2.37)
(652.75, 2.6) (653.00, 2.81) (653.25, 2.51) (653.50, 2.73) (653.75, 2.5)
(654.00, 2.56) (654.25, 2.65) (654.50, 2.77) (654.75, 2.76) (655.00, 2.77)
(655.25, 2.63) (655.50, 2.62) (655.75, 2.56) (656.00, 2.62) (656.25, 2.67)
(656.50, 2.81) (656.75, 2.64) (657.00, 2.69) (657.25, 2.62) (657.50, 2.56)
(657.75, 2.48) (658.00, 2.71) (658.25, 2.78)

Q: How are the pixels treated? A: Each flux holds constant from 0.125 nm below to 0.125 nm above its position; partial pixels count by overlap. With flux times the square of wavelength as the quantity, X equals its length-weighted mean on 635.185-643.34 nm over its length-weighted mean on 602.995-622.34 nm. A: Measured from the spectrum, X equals 1.3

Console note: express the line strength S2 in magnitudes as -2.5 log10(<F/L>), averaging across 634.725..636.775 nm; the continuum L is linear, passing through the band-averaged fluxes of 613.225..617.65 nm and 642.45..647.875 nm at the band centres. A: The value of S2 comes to -0.05 mag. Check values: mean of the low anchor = 2.32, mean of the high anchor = 2.5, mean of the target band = 2.55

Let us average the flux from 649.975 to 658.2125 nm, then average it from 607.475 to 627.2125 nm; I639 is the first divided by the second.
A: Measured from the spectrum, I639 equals 1.13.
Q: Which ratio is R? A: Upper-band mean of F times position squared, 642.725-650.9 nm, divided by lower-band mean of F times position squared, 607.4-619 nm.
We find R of 1.28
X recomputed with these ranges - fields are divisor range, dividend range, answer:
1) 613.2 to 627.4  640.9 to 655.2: 1.15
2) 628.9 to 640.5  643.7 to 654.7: 1.04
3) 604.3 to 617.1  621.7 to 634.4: 1.26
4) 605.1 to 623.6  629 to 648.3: 1.24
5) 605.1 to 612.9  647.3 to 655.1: 1.45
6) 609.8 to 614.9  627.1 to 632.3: 1.32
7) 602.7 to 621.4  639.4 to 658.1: 1.31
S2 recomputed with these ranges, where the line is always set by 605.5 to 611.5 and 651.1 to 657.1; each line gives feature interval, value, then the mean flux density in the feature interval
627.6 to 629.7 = -0.07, 2.45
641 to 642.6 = -0.06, 2.6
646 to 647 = 0.03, 2.45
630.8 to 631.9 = -0.13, 2.62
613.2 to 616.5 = -0.10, 2.31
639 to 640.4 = -0.07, 2.6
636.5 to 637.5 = -0.04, 2.5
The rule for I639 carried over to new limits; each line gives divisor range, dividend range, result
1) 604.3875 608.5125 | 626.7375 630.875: 1.18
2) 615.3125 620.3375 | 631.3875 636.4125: 1.07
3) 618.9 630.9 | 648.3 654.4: 1.04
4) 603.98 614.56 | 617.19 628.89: 1.19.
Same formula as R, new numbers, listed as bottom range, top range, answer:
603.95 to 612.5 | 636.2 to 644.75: 1.36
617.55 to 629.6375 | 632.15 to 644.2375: 1.08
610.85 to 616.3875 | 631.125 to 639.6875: 1.27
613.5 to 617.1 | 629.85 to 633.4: 1.19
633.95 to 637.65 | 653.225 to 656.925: 1.11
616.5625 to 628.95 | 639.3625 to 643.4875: 1.11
